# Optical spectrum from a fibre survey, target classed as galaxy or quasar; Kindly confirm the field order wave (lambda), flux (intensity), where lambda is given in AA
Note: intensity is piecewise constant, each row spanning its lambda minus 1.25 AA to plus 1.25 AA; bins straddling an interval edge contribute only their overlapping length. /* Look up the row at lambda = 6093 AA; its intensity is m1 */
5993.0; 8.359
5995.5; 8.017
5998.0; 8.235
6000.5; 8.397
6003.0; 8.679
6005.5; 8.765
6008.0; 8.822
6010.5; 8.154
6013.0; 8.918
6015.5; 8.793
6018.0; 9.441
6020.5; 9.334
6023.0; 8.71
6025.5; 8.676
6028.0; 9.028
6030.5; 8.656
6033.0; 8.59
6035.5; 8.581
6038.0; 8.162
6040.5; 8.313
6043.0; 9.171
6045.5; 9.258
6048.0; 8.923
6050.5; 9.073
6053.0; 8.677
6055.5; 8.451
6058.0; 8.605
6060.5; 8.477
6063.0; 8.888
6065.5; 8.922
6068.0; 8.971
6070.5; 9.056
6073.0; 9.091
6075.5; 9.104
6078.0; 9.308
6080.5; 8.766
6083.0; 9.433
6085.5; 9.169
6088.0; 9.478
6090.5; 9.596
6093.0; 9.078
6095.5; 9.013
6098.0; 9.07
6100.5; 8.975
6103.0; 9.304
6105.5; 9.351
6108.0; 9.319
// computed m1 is 9.078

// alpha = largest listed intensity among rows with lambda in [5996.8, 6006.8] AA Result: 8.765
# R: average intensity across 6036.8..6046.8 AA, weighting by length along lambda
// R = 8.73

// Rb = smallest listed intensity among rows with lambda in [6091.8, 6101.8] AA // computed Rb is 8.975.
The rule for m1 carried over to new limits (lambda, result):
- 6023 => 8.71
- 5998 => 8.235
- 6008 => 8.822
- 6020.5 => 9.334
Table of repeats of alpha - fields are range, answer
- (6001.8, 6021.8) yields 9.441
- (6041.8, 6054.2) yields 9.258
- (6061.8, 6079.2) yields 9.308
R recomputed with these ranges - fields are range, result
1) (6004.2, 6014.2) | 8.66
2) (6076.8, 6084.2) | 9.17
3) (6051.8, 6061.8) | 8.55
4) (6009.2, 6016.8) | 8.63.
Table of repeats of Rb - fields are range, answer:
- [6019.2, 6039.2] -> 8.162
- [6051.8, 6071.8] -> 8.451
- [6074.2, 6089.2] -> 8.766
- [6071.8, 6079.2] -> 9.091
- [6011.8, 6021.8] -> 8.793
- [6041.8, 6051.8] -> 8.923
